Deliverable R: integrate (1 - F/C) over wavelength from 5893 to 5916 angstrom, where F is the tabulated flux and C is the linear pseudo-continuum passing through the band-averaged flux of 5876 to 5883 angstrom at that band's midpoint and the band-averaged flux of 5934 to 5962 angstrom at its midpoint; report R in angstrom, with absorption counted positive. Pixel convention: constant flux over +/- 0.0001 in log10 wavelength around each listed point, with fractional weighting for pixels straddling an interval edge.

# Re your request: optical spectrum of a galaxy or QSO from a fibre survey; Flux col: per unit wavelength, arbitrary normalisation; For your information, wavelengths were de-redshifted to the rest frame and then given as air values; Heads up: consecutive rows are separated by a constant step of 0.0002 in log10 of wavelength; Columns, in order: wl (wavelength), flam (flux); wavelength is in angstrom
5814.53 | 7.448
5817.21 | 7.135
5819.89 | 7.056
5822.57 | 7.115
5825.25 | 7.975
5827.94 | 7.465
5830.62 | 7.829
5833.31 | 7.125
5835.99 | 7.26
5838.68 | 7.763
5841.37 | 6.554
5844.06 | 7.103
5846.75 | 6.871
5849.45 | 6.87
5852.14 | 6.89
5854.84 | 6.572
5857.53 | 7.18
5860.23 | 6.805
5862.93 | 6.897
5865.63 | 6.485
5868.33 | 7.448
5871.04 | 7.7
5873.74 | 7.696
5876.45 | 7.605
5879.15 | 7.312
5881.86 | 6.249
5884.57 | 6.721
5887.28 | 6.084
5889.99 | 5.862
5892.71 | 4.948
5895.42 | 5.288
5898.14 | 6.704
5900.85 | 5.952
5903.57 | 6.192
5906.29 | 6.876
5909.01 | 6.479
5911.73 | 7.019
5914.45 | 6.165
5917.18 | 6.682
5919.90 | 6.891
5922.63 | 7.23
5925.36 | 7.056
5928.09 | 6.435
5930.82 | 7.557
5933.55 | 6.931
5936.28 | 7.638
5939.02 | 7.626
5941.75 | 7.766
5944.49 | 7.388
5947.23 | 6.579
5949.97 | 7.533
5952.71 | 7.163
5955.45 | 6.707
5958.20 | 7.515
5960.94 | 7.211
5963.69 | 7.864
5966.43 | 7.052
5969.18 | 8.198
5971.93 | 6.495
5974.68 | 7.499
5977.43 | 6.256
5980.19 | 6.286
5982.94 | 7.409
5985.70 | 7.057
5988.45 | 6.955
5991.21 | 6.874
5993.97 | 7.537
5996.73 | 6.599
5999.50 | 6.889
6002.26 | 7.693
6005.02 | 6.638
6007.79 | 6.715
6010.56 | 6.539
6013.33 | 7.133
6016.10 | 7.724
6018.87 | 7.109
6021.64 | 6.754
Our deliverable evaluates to 2.74 angstrom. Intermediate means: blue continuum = 7.01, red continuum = 7.3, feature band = 6.27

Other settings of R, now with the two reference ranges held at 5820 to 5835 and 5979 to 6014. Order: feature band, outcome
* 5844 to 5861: 1.1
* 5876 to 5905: 4.2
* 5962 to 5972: -0.7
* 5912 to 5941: 0.5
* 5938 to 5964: -0.8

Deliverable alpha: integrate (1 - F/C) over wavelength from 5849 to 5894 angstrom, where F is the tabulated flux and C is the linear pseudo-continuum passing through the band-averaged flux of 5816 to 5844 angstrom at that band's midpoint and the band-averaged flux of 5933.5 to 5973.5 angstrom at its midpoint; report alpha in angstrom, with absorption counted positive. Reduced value 3.3 angstrom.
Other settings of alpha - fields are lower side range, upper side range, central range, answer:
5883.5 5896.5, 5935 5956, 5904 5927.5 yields -1.00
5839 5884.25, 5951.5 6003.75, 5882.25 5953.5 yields 3.61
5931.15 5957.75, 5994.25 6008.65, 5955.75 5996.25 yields -0.17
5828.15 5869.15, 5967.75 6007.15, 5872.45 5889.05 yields 0.31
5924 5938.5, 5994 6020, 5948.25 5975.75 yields -0.81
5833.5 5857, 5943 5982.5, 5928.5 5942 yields -0.58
